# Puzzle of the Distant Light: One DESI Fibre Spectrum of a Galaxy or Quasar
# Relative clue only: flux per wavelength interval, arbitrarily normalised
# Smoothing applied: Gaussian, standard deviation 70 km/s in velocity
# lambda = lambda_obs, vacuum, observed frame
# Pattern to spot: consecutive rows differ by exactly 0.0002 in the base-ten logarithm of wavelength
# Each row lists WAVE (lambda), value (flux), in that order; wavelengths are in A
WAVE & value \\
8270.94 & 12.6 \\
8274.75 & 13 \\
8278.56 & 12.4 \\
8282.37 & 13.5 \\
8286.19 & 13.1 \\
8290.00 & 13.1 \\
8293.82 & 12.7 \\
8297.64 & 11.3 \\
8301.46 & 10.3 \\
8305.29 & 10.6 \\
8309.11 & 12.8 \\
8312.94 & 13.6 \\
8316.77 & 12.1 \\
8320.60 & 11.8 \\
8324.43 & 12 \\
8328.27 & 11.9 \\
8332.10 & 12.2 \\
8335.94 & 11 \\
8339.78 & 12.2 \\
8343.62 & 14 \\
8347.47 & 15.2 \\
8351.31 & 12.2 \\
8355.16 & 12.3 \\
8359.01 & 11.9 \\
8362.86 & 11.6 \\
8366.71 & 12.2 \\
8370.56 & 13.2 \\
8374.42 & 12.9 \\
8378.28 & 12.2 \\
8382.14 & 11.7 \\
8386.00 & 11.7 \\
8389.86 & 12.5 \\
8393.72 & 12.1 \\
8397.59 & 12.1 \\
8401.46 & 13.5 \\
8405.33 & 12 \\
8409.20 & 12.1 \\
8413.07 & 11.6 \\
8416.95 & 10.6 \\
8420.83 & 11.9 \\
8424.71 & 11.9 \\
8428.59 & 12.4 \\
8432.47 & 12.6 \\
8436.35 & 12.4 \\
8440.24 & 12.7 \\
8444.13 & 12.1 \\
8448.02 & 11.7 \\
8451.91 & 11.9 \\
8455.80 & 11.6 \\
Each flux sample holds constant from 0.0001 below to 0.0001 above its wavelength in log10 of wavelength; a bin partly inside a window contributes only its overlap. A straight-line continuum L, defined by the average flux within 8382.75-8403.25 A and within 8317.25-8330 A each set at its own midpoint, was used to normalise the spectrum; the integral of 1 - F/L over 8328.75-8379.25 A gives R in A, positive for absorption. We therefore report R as -1.8 A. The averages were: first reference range 11.9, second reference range 12.3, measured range 12.5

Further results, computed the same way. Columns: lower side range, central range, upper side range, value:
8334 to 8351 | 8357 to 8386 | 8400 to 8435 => 1.0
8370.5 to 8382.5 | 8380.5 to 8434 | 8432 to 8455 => 1.3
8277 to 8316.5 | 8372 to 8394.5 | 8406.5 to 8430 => -0.6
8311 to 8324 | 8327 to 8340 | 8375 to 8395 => 0.6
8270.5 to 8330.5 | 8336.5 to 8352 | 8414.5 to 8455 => -1.4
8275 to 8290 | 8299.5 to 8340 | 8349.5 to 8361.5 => 2.3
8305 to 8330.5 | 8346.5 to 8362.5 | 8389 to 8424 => -0.7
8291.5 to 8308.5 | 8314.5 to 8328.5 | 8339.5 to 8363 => 0.0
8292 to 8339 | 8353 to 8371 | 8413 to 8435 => -0.4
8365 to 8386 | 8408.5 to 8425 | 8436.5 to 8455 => 0.9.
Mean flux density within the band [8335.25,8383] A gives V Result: 12.6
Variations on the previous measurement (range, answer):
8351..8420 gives 12.1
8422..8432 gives 12.2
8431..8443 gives 12.5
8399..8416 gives 12.2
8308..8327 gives 12.4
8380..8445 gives 12.1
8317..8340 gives 11.8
